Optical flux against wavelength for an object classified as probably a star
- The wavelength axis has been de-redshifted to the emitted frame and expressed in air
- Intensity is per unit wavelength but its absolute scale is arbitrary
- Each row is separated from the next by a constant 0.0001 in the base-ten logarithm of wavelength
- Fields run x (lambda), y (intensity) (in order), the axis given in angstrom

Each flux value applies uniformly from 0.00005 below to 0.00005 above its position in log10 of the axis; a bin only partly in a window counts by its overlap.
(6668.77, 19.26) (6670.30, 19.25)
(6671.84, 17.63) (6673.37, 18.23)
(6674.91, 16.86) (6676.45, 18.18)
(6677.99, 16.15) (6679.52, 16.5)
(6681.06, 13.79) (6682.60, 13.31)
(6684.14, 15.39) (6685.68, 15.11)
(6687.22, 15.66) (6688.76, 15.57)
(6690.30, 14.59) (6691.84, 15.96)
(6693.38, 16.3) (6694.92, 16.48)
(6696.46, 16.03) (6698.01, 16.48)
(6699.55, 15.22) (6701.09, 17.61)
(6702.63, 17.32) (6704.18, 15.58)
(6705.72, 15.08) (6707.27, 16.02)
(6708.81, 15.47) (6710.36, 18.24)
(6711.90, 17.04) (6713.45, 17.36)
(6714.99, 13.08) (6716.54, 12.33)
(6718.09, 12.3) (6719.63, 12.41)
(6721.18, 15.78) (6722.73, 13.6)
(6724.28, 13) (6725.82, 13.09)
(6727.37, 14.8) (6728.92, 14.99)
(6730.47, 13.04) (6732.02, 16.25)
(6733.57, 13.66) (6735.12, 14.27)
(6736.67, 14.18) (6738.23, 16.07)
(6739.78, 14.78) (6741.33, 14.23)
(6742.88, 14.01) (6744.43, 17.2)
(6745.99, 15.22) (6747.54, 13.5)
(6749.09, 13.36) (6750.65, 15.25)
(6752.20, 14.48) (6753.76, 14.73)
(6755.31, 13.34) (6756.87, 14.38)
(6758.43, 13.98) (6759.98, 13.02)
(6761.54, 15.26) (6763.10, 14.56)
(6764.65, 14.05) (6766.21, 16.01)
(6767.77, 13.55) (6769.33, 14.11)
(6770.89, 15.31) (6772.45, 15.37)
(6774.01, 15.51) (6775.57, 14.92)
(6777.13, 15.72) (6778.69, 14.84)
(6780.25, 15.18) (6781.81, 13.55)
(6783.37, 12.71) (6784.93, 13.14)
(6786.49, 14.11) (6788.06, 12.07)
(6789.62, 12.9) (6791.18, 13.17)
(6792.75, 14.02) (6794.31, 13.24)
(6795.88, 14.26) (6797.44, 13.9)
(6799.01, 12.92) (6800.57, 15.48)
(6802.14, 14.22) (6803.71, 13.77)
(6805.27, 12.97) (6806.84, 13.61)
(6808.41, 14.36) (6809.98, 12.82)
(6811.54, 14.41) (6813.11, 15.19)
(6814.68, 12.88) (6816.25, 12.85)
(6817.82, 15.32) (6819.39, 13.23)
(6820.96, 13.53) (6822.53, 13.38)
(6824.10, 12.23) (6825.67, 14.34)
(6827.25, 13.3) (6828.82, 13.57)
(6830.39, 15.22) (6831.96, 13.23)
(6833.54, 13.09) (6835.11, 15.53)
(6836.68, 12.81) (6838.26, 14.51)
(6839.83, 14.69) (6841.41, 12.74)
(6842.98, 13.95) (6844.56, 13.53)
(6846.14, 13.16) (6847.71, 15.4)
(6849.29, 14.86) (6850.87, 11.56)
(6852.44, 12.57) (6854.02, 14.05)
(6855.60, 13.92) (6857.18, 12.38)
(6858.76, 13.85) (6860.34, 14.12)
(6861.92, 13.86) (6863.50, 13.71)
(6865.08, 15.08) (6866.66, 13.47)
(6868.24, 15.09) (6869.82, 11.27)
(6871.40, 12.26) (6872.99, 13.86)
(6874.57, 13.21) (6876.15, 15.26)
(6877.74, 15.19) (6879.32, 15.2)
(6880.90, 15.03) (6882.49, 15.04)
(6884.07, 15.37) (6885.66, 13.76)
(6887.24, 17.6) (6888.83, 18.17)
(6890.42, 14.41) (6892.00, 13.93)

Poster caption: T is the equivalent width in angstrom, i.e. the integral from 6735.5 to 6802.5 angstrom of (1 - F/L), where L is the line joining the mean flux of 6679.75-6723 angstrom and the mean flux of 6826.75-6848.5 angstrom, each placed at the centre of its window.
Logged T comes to 1.5 angstrom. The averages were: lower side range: 15.4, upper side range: 13.9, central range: 14.3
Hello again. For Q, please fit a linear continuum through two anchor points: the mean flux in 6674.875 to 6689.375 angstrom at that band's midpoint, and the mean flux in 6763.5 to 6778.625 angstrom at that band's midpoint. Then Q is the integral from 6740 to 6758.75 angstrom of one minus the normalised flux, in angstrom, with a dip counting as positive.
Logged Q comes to 0.7 angstrom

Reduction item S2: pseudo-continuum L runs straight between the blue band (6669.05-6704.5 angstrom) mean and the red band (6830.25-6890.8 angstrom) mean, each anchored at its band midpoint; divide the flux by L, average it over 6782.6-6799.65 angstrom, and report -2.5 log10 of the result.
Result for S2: 0.13 mag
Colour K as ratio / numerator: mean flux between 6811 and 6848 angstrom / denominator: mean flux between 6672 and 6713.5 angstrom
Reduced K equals 0.86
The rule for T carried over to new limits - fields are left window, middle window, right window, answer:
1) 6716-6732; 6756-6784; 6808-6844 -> -1.7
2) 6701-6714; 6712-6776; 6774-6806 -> 3.9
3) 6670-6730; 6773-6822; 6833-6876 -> 1.6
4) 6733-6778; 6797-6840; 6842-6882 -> 1.0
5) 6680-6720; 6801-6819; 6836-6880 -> 0.5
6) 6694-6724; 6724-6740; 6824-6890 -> 0.8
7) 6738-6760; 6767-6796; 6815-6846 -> 0.2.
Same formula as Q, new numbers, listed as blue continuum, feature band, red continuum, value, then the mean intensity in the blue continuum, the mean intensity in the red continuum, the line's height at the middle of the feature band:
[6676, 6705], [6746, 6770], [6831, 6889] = 1.4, 15.8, 14.1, 15.1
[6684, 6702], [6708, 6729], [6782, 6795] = 0.9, 15.9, 13.2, 15.2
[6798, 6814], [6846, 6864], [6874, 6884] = 1.2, 14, 14.9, 14.6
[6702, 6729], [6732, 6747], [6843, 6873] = -0.3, 14.8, 13.6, 14.6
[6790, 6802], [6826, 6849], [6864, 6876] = -0.4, 13.8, 13.6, 13.7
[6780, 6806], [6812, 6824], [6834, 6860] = 0.0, 13.6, 13.7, 13.7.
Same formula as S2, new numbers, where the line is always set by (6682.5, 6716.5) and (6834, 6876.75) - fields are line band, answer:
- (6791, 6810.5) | 0.05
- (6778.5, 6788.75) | 0.08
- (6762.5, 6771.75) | 0.02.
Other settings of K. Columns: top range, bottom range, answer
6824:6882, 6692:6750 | 0.92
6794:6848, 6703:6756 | 0.94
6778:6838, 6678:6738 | 0.91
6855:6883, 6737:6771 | 0.96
